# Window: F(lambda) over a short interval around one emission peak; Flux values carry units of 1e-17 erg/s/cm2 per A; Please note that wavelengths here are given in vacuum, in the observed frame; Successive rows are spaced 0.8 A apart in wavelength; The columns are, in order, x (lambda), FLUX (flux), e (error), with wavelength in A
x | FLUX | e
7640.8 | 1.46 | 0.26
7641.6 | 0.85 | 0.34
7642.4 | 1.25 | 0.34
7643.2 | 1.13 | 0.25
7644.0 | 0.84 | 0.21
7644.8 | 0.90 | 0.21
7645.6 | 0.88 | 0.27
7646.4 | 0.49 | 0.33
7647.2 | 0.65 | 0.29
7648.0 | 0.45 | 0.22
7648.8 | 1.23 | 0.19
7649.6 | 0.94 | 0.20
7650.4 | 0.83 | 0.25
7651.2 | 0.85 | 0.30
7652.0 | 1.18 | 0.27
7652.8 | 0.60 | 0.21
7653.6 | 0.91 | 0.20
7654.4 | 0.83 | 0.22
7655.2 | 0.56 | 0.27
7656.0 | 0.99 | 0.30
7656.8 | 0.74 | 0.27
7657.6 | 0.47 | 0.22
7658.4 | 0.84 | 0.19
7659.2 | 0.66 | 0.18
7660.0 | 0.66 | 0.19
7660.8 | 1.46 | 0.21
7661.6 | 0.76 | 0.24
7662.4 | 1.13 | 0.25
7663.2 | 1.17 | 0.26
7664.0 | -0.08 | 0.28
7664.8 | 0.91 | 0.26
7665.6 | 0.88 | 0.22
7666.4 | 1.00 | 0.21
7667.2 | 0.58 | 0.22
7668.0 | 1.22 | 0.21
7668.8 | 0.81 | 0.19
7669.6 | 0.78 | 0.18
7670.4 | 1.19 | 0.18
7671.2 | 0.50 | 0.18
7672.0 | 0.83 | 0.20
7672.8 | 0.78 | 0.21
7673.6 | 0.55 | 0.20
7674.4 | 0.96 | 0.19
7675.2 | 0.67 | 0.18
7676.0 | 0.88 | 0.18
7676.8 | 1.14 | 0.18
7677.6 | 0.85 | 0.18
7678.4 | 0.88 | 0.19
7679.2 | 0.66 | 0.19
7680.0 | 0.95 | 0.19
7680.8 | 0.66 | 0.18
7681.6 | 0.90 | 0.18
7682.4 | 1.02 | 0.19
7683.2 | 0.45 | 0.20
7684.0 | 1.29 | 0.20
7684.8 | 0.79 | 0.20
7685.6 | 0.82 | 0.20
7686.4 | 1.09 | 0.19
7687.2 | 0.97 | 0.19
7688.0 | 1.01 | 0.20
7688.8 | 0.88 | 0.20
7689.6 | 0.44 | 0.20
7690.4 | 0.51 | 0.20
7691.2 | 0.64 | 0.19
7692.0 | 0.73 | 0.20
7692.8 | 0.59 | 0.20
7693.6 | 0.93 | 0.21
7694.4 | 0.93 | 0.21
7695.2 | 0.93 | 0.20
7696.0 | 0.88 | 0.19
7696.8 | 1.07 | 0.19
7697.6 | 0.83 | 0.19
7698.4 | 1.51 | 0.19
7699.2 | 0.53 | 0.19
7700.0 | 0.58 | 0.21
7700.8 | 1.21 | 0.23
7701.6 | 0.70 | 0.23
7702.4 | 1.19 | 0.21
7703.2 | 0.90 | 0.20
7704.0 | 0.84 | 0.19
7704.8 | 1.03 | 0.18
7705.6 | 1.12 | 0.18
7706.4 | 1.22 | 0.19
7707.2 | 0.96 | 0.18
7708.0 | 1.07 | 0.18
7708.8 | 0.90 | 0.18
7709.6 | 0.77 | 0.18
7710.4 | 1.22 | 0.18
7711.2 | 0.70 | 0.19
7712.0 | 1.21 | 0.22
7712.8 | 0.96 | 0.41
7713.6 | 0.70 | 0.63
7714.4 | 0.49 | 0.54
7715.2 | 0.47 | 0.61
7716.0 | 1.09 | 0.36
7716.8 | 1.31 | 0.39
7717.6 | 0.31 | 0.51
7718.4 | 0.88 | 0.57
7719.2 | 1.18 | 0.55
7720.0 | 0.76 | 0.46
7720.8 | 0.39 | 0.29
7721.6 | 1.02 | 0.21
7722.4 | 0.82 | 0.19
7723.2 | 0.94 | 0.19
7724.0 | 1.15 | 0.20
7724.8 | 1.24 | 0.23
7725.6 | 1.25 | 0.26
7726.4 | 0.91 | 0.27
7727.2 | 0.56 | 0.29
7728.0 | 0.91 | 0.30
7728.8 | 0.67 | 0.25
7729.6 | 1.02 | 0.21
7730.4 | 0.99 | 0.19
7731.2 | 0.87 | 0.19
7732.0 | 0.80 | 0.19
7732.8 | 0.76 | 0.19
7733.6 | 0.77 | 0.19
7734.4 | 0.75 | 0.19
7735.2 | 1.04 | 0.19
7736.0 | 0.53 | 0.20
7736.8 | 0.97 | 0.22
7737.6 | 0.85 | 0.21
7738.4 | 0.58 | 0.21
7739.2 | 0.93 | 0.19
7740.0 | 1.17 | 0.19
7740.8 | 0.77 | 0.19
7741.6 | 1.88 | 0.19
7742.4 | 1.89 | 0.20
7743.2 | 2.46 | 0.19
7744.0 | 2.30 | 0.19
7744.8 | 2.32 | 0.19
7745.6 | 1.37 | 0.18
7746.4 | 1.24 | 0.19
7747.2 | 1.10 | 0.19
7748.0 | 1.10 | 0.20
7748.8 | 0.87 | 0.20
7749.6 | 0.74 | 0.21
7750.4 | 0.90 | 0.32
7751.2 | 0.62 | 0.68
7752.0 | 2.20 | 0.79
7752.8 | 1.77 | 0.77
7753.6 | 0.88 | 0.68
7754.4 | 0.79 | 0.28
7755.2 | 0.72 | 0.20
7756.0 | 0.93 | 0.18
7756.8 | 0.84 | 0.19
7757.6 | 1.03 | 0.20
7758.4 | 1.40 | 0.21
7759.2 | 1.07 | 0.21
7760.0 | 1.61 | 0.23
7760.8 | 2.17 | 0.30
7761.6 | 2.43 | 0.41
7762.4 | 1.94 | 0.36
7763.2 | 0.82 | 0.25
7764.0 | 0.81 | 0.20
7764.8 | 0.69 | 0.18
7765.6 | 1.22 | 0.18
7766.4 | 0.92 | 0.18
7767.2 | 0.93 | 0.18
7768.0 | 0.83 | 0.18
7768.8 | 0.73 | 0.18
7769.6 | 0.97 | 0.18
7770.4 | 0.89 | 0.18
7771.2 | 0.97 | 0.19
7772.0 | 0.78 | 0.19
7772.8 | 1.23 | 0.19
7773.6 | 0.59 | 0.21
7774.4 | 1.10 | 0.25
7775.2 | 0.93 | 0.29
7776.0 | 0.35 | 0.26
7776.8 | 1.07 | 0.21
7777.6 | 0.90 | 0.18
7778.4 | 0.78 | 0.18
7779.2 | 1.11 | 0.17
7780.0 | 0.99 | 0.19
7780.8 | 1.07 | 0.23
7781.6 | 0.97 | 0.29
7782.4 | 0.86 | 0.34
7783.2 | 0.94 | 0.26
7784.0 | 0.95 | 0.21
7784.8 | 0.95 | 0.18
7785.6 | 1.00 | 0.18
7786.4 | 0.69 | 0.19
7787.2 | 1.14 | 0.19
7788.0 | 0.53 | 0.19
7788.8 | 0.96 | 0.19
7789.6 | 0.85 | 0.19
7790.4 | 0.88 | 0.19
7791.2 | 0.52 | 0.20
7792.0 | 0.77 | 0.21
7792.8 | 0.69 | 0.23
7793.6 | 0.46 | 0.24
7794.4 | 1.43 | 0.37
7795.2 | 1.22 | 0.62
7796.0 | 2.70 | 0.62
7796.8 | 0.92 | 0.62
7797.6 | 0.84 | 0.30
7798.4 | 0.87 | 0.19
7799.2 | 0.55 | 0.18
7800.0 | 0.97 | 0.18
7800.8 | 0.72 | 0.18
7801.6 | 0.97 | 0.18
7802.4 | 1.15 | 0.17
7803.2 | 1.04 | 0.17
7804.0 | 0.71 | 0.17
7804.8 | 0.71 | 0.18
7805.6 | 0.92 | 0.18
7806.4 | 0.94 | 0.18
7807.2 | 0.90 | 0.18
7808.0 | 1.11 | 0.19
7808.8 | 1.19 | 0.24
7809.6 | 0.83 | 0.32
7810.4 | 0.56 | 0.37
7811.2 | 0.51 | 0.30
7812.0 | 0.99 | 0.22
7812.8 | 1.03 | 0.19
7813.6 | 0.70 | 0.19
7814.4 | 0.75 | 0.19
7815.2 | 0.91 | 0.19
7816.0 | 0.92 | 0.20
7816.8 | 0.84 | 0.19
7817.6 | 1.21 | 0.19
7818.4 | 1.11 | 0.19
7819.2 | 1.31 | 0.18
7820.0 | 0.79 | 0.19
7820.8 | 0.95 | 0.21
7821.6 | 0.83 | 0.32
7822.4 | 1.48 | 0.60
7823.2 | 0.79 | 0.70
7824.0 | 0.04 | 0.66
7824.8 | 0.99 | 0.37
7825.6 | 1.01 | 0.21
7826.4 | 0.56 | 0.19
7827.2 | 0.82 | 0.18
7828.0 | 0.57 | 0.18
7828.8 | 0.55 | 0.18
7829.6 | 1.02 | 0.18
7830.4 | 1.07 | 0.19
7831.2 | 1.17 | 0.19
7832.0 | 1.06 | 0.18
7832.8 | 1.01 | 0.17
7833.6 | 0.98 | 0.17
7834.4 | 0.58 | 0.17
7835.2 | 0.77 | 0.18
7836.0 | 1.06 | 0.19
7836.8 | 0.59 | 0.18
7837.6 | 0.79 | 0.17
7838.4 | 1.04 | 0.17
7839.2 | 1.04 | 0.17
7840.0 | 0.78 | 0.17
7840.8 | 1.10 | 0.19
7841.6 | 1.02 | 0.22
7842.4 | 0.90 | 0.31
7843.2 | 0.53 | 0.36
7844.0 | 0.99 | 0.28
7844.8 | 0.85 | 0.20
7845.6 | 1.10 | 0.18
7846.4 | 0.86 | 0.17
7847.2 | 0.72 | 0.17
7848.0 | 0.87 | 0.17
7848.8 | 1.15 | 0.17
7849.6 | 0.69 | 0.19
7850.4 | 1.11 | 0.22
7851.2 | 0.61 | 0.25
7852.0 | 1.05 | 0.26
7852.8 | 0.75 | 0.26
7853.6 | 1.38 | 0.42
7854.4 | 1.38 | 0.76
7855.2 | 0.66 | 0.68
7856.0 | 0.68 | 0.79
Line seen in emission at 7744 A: [S II] 6716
